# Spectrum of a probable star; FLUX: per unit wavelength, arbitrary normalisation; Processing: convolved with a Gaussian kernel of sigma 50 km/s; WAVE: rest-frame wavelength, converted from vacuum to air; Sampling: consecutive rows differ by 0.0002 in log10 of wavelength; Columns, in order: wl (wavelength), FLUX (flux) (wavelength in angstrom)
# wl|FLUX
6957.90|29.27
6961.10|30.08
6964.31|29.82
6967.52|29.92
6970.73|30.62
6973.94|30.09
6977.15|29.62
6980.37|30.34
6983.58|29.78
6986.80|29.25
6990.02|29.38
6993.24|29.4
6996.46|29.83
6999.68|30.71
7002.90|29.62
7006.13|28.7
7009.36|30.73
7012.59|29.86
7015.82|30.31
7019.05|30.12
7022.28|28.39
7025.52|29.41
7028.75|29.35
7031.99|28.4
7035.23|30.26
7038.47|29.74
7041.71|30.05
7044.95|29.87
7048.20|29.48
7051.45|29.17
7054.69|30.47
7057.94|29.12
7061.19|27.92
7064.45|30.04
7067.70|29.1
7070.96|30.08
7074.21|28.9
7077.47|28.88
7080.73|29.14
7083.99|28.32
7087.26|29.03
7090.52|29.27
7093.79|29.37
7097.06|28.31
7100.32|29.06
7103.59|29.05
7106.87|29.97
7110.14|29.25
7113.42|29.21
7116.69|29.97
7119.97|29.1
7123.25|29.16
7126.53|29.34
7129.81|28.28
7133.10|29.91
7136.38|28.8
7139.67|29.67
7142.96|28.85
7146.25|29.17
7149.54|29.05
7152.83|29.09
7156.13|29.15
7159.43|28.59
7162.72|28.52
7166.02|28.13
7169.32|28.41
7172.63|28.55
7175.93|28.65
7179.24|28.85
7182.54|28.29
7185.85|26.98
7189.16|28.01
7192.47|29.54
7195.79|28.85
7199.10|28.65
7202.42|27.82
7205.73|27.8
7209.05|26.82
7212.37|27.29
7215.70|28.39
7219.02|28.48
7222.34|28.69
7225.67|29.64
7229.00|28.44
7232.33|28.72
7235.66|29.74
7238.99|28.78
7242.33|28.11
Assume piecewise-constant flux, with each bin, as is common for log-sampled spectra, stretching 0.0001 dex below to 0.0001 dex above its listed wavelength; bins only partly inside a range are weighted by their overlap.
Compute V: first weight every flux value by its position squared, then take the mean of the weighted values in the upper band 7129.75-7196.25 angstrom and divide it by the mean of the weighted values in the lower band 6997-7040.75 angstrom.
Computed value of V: 1.0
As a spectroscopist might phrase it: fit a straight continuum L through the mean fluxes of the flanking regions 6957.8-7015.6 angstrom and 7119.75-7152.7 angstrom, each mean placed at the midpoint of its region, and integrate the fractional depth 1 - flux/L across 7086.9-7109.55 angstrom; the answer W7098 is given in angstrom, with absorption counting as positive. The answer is 0.1 angstrom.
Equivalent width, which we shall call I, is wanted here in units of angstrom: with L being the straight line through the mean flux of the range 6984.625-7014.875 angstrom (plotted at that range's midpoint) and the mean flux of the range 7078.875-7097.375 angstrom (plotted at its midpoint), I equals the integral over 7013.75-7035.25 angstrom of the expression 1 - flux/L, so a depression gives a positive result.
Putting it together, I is 0.1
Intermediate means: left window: 29.7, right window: 28.9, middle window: 29.4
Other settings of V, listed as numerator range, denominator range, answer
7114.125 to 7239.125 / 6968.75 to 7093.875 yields 1.01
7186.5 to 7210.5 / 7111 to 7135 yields 0.98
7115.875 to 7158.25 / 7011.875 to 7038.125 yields 1.02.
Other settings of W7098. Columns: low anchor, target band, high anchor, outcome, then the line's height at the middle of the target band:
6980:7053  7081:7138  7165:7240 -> -0.22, 29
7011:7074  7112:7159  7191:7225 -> -0.59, 28.8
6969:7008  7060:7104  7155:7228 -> 0.13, 29.1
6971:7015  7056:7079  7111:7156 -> 0.25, 29.5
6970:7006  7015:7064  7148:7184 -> 0.01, 29.5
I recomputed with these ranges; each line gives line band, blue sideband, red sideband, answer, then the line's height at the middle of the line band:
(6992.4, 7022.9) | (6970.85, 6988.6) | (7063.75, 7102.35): -0.2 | 29.7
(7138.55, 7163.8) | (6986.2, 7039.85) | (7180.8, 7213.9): -0.5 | 28.4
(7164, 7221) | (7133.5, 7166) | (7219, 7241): 1.5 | 29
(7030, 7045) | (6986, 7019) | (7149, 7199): 0.0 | 29.6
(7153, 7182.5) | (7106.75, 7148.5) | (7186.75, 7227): 0.2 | 28.8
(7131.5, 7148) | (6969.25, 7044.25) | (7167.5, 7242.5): -0.2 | 28.9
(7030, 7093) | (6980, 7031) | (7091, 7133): 0.2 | 29.4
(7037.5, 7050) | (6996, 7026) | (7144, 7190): -0.1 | 29.5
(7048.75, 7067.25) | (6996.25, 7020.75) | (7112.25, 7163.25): 0.2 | 29.7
